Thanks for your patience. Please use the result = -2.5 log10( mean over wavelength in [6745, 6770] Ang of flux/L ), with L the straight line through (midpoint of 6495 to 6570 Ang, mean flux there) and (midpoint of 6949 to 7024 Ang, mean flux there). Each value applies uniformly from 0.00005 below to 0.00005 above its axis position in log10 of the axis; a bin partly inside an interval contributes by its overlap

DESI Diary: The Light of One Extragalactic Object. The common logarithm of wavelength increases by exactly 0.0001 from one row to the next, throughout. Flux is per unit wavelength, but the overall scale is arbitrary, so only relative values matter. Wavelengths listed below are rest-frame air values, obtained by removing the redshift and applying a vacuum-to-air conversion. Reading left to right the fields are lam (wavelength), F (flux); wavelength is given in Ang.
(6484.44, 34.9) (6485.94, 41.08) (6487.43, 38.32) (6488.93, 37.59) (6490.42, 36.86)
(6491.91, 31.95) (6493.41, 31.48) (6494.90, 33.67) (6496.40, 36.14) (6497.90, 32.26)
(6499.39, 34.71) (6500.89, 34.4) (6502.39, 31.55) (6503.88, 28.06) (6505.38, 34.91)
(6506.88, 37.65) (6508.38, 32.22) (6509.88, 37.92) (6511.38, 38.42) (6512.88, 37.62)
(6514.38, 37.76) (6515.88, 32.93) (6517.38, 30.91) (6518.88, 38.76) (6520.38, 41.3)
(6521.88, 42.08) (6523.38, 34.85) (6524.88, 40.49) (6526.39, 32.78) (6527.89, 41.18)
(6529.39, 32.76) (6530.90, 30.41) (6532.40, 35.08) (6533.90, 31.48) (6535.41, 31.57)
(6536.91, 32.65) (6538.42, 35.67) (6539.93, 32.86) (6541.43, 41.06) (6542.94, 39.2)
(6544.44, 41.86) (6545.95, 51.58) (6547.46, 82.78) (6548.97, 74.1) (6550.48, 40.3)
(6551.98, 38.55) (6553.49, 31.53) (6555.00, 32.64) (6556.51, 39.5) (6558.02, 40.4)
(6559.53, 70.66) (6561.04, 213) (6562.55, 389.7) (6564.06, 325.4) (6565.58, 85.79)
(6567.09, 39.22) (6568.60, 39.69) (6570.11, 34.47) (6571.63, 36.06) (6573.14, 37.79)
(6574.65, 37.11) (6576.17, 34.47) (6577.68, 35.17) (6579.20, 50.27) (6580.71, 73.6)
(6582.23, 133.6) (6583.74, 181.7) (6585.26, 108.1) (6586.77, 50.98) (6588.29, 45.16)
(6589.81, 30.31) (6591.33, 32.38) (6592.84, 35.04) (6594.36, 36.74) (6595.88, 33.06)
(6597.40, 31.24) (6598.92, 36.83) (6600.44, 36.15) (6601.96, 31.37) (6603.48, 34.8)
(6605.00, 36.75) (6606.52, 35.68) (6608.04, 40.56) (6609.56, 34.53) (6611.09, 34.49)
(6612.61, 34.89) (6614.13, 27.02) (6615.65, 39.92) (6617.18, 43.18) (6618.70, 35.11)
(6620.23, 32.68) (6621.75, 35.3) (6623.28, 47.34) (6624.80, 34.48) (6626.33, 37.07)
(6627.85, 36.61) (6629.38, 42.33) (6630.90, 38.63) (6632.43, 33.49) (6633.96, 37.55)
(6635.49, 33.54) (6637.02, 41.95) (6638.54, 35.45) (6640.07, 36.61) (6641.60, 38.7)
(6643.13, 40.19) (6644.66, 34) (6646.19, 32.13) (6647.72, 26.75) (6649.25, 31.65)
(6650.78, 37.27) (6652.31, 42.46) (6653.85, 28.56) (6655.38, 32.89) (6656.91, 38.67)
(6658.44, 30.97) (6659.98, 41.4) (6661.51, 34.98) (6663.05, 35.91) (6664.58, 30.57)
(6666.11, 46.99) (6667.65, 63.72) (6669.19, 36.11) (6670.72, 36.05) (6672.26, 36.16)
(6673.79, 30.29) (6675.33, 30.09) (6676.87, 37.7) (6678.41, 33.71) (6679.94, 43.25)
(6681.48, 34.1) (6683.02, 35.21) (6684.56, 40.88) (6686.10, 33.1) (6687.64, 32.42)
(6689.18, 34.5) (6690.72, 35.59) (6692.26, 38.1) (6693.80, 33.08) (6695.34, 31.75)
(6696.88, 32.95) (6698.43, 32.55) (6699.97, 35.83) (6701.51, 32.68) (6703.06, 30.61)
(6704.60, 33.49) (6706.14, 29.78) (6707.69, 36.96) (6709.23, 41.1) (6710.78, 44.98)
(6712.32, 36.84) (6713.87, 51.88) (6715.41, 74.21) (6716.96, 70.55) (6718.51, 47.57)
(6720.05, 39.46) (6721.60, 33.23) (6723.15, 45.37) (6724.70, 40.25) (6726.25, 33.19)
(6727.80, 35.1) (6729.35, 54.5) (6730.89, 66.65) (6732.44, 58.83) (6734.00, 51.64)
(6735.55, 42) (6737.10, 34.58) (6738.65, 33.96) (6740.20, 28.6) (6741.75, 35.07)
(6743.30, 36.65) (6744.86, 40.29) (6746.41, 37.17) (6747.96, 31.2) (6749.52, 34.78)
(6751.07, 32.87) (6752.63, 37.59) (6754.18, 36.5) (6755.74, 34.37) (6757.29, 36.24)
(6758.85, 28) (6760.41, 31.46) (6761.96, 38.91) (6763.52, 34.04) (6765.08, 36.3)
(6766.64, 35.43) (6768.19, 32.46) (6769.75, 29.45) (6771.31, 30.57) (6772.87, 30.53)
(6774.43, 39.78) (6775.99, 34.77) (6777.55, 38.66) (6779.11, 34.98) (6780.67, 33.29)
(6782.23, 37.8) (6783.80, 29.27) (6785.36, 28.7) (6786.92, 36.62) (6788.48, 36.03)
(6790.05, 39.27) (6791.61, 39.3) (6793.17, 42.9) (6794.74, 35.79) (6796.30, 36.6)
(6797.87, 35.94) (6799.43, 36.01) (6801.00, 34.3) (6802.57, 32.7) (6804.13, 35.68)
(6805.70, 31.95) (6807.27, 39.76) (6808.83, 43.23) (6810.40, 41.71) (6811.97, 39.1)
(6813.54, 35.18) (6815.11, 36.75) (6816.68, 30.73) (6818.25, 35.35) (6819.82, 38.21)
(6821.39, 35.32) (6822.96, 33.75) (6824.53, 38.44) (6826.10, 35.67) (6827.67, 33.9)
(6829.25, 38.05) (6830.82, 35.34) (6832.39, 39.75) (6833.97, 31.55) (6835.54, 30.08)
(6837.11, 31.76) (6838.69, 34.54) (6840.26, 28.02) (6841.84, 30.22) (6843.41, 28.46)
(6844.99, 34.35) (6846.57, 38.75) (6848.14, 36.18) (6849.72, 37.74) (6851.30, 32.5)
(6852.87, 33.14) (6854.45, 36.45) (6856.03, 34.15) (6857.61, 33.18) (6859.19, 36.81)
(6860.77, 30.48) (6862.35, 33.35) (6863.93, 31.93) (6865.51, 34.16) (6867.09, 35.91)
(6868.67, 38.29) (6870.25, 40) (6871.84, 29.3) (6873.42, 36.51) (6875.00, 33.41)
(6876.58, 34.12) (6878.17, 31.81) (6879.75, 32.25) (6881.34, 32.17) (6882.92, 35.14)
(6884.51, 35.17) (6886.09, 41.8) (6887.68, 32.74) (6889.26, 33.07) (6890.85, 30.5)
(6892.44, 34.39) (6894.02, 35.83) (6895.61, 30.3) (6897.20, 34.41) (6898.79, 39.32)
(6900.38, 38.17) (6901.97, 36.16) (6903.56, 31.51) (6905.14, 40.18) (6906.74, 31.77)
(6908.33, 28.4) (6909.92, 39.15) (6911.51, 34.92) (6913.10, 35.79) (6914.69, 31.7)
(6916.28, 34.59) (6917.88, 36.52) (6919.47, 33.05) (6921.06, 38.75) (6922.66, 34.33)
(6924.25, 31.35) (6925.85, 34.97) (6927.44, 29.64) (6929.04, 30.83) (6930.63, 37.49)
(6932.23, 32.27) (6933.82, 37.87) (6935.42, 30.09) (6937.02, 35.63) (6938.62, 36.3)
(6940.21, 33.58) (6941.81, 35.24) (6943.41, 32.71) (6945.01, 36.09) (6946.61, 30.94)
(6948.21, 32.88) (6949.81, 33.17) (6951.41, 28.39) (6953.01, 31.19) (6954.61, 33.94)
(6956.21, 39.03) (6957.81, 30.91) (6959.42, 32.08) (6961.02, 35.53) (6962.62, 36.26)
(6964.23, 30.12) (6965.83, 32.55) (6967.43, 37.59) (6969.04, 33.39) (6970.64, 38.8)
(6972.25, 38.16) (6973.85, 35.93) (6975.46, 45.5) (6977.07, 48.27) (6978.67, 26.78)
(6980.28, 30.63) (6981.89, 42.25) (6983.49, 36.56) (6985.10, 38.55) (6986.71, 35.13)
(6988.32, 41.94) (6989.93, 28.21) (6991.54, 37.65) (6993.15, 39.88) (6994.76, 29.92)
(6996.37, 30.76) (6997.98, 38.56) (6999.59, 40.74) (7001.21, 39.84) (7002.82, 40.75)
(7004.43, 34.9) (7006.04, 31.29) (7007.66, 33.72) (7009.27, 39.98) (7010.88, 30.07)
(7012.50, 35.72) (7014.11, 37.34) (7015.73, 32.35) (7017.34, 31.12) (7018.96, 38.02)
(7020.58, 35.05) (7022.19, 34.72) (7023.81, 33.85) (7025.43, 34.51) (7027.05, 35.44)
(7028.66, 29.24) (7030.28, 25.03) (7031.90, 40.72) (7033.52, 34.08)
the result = 0.31 mag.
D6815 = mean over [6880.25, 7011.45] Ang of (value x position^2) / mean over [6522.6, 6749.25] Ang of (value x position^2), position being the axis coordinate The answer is 0.8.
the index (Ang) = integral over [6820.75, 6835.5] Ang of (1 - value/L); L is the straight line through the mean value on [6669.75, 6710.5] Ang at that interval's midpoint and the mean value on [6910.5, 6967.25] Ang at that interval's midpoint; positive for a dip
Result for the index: -0.5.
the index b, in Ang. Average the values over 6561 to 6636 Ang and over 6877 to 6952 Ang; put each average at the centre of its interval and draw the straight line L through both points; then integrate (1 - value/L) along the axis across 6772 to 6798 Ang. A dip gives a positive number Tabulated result 5.08 Ang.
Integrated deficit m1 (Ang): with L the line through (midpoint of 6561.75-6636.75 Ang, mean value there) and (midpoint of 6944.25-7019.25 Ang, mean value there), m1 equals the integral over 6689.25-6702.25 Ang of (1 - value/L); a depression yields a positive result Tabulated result 4.5 Ang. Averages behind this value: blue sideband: 58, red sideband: 35.4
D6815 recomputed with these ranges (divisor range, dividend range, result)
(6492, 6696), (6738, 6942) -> 0.81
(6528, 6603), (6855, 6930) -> 0.59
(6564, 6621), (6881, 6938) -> 0.74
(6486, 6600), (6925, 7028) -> 0.73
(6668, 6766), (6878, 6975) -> 0.95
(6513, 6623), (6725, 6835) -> 0.71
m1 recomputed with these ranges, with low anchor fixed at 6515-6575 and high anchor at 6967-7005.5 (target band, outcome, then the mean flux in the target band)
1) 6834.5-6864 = 7.5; 33.3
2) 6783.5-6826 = 9.8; 36.3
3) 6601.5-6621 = 7.6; 35.5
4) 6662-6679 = 5.2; 37.9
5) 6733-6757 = 6.6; 36.7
